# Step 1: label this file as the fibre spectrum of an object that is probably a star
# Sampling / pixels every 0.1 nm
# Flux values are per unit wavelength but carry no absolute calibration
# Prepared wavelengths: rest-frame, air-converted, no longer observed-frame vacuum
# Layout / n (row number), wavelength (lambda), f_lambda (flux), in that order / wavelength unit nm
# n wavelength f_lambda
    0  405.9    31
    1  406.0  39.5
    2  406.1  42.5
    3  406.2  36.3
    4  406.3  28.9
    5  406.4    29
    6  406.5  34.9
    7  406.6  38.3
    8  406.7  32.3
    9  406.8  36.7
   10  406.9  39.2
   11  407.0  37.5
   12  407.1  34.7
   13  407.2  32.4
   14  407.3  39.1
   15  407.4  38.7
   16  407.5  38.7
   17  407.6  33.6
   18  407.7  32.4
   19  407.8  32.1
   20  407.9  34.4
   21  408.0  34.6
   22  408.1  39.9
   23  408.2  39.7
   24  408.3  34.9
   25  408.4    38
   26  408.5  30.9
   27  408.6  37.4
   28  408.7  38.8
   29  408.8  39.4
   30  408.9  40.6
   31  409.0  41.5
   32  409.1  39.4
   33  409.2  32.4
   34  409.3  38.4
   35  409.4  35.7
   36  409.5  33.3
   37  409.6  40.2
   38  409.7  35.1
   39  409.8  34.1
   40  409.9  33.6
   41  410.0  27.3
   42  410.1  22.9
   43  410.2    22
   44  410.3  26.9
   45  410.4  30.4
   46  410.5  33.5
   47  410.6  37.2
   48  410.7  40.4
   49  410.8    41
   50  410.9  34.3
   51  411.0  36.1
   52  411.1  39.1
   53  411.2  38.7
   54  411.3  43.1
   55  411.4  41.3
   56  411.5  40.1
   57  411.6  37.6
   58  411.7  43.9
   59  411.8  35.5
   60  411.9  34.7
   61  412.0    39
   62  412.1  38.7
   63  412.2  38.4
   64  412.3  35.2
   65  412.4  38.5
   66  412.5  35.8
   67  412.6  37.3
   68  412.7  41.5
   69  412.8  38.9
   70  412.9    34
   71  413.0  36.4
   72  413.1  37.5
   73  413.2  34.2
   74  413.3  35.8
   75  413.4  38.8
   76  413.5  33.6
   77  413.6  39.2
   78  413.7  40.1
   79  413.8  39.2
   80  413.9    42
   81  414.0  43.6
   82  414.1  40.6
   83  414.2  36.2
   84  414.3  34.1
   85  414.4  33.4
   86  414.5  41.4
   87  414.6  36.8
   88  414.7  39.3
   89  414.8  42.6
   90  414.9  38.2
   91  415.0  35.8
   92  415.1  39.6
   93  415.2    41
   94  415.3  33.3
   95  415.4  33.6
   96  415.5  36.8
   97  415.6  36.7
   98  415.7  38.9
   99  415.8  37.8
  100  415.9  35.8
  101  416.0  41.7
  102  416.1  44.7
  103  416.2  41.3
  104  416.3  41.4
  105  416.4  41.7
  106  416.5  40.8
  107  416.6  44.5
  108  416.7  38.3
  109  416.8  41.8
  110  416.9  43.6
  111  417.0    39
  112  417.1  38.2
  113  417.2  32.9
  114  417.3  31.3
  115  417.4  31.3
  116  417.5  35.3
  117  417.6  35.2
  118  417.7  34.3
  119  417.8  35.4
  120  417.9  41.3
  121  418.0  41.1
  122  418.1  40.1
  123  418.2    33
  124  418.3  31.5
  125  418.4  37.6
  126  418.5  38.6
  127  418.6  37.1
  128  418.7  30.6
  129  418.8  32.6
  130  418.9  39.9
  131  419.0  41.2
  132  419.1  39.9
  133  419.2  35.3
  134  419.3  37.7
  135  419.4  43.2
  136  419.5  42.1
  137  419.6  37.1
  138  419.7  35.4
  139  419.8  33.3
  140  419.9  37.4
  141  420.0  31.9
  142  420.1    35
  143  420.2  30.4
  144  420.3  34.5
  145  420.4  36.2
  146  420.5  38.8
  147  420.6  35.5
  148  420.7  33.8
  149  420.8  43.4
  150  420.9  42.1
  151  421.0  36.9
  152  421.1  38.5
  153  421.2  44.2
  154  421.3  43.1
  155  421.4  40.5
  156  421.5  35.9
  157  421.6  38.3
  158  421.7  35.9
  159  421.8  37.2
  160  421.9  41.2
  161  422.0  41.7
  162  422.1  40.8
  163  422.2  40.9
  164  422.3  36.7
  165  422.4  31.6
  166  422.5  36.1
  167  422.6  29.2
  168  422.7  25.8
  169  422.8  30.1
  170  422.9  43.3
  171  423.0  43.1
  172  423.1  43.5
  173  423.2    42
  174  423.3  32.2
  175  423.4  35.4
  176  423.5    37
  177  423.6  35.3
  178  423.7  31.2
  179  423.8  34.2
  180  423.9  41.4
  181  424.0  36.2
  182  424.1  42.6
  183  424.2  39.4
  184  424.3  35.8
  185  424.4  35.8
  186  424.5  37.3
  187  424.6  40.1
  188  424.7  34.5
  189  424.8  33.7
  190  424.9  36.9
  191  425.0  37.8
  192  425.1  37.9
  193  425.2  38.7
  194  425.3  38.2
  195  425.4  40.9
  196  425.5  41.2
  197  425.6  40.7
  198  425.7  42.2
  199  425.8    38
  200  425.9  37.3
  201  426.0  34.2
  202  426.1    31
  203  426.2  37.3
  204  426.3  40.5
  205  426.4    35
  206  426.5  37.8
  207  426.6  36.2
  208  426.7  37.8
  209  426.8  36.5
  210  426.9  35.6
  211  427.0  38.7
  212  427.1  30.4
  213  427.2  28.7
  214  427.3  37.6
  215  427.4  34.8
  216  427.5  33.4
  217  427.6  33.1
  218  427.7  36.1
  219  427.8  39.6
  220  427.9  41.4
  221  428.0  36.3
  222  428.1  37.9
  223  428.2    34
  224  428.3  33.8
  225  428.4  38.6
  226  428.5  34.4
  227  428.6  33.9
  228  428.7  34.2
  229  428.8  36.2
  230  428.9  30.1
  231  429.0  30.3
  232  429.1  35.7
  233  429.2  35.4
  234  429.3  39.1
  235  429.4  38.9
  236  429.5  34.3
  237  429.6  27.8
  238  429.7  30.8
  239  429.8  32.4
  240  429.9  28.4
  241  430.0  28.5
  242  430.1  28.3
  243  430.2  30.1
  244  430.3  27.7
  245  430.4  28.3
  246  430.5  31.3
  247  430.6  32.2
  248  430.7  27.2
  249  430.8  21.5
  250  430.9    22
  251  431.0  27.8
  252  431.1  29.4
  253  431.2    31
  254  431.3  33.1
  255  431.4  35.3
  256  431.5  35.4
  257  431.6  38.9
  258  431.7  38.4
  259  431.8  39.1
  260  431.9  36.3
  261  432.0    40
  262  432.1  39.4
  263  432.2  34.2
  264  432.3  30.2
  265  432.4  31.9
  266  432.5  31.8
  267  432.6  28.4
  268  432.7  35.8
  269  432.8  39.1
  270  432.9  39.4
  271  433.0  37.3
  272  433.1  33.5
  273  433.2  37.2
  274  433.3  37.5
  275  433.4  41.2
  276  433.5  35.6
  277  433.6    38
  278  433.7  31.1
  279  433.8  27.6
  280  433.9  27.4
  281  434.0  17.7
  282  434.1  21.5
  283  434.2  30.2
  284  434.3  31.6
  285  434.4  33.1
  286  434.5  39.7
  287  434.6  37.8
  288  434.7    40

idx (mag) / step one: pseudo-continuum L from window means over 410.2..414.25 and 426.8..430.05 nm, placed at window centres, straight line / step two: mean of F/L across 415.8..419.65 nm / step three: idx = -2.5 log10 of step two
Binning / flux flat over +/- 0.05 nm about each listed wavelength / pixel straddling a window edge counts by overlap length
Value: -0.05 mag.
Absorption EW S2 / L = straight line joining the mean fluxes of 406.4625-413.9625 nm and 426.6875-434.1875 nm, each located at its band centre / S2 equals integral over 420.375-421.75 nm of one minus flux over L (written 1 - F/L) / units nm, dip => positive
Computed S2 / -0.16 nm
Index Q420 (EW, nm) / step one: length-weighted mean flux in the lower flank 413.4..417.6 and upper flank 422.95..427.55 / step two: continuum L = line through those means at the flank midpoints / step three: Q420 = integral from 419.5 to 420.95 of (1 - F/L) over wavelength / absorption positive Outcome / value 0.06 nm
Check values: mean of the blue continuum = 38.4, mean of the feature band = 36.3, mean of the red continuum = 37.1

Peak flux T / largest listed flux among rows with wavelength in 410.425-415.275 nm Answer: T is 43.9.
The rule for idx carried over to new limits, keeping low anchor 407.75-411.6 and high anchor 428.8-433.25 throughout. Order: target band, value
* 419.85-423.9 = -0.091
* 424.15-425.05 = -0.095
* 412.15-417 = -0.103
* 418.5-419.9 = -0.088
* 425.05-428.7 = -0.100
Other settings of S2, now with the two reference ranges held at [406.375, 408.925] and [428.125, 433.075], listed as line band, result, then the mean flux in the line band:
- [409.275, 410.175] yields 0.07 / 32.9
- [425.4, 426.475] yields -0.13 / 37.9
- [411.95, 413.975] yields -0.14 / 37.8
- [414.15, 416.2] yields -0.17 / 38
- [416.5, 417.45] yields -0.09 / 38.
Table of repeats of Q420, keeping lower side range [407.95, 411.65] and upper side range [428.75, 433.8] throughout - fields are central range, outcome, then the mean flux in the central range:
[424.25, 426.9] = -0.271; 37.4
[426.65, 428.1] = -0.090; 35.8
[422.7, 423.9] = -0.088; 36.7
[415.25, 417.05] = -0.226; 39.5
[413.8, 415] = -0.117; 38.8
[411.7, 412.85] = -0.072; 37.9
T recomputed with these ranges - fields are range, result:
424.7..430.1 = 42.2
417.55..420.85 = 43.4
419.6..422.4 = 44.2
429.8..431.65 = 38.9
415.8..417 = 44.7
